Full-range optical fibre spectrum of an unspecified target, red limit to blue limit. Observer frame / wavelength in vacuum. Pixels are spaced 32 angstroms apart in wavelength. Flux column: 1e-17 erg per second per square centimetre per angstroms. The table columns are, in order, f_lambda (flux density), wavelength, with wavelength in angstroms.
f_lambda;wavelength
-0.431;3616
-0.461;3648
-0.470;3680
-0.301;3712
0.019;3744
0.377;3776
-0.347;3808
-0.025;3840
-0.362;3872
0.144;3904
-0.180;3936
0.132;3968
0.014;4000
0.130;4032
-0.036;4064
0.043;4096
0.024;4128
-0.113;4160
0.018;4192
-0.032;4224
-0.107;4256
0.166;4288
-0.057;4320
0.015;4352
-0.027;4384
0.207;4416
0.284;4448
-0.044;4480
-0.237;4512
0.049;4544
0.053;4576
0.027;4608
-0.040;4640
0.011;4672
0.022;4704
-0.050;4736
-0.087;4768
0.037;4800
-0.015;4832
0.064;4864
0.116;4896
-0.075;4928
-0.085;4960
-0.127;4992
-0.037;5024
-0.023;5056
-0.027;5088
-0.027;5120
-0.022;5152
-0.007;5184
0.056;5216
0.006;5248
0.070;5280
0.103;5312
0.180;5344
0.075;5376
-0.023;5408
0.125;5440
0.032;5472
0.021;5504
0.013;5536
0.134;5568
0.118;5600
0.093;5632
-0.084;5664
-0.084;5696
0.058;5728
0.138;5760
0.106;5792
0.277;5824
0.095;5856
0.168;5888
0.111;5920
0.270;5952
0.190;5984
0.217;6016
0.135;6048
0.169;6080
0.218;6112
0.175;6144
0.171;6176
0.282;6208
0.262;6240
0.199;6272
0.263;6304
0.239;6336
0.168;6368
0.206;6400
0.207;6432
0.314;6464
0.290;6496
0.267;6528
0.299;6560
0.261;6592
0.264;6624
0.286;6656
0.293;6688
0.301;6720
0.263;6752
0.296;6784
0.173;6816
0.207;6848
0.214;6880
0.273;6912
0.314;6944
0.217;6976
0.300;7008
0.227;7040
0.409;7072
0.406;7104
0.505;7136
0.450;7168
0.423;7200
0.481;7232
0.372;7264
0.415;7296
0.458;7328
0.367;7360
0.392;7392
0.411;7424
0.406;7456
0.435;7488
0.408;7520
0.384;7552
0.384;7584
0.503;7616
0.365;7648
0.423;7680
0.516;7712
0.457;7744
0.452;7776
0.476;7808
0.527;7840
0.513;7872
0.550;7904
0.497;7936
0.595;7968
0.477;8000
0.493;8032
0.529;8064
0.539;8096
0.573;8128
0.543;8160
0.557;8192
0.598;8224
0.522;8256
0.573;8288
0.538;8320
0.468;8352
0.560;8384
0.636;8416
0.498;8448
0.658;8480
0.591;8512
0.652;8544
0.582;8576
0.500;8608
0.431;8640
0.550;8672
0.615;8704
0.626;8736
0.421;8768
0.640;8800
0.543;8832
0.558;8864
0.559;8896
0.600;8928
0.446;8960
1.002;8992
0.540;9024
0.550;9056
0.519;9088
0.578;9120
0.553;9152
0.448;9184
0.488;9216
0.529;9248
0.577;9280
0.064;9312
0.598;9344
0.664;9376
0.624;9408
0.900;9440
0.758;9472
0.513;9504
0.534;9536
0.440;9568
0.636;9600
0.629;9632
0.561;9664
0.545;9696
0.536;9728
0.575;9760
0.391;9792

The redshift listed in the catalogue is 0.78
